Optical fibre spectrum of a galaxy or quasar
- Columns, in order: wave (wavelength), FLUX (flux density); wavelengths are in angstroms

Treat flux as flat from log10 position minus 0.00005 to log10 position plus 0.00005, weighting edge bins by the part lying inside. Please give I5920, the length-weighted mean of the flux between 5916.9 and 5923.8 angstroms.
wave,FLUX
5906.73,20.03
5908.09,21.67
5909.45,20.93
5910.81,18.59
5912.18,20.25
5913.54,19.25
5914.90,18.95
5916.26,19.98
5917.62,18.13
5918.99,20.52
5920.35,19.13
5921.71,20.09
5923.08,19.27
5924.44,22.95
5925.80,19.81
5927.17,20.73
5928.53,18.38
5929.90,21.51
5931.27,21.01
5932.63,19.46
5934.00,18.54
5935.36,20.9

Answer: 19.5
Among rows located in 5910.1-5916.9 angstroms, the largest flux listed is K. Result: 20.25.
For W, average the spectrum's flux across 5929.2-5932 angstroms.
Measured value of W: 21.2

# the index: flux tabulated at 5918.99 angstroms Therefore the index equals 20.52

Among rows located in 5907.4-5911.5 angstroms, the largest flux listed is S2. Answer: 21.67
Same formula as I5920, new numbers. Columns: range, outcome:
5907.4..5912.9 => 20.3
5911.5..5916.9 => 19.6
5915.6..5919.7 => 19.5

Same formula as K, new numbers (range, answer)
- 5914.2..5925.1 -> 22.95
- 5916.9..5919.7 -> 20.52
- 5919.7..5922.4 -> 20.09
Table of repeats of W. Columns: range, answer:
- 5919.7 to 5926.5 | 20.3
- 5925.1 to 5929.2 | 19.7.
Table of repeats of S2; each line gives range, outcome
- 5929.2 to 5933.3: 21.51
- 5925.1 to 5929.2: 20.73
